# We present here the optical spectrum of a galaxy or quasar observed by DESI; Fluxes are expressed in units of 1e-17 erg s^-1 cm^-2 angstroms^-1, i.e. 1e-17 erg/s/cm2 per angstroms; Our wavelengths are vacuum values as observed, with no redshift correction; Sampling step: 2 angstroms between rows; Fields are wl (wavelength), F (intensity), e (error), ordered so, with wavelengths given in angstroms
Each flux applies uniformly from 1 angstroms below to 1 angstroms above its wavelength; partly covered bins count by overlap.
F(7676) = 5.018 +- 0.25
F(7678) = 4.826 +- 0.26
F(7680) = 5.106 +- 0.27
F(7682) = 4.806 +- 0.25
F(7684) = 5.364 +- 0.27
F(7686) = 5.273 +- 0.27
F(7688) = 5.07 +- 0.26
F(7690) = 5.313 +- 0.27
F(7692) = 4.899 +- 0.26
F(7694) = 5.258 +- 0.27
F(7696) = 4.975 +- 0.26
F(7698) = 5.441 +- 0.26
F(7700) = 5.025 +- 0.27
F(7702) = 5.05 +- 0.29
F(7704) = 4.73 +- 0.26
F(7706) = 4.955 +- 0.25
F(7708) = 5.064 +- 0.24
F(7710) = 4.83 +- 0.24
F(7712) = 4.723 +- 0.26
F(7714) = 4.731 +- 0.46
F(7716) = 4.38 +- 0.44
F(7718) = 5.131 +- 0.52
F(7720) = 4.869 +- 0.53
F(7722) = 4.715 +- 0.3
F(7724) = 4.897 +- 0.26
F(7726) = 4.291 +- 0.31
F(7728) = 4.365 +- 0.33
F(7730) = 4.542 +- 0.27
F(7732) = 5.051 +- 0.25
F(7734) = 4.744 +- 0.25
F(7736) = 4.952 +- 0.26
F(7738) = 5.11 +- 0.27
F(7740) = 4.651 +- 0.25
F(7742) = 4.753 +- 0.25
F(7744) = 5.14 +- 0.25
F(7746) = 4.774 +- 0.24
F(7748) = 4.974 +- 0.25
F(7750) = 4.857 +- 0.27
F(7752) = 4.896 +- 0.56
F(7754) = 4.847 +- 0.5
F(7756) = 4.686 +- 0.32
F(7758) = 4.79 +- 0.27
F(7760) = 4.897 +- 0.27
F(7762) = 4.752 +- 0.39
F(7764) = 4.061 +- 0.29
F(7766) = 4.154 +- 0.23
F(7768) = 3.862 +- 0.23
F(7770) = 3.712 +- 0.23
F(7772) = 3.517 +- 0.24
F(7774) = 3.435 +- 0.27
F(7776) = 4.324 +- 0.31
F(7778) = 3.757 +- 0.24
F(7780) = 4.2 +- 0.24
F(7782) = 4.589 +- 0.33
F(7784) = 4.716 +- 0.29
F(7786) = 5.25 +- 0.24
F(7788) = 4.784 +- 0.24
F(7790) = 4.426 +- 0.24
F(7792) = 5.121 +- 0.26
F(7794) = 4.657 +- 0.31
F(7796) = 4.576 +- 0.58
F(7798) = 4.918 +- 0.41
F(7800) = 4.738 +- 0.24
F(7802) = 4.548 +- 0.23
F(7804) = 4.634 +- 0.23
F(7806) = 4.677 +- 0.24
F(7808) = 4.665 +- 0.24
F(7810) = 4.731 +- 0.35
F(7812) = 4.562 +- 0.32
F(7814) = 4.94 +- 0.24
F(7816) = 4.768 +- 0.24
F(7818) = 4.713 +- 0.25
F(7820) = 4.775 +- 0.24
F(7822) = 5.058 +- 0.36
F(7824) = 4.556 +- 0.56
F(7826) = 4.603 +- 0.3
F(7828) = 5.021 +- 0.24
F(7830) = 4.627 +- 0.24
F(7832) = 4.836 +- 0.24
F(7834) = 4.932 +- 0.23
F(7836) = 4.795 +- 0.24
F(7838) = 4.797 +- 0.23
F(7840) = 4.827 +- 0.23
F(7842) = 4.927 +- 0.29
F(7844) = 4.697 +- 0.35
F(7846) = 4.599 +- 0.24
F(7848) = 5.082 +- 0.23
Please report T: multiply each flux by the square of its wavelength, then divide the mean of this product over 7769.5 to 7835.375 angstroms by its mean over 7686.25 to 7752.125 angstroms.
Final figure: 0.96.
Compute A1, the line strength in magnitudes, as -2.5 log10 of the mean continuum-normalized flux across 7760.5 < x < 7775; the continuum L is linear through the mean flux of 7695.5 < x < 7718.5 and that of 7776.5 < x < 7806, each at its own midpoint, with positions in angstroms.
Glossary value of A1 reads 0.19 mag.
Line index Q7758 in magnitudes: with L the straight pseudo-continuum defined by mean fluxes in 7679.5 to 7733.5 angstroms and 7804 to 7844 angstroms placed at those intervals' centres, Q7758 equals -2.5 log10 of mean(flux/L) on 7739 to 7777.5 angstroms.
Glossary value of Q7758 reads 0.09 mag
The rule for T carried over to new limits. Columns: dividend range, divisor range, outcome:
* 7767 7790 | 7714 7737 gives 0.90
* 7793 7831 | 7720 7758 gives 1.00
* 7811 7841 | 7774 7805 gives 1.06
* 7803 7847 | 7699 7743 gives 1.02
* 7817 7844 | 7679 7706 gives 0.98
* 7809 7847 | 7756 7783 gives 1.16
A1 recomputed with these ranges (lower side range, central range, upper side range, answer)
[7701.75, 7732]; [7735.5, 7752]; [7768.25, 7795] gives -0.074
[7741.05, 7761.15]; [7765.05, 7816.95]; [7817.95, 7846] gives 0.083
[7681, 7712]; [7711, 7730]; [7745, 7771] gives 0.044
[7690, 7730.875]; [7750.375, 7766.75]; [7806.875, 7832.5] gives 0.037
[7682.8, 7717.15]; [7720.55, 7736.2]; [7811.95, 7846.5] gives 0.061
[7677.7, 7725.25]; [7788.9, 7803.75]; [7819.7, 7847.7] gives 0.032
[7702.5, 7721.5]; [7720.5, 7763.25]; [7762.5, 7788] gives -0.065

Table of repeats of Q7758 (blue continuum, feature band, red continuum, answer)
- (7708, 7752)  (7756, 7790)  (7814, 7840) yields 0.11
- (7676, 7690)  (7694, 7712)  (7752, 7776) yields -0.03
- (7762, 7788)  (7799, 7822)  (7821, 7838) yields -0.03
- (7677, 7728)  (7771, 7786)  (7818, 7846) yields 0.17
